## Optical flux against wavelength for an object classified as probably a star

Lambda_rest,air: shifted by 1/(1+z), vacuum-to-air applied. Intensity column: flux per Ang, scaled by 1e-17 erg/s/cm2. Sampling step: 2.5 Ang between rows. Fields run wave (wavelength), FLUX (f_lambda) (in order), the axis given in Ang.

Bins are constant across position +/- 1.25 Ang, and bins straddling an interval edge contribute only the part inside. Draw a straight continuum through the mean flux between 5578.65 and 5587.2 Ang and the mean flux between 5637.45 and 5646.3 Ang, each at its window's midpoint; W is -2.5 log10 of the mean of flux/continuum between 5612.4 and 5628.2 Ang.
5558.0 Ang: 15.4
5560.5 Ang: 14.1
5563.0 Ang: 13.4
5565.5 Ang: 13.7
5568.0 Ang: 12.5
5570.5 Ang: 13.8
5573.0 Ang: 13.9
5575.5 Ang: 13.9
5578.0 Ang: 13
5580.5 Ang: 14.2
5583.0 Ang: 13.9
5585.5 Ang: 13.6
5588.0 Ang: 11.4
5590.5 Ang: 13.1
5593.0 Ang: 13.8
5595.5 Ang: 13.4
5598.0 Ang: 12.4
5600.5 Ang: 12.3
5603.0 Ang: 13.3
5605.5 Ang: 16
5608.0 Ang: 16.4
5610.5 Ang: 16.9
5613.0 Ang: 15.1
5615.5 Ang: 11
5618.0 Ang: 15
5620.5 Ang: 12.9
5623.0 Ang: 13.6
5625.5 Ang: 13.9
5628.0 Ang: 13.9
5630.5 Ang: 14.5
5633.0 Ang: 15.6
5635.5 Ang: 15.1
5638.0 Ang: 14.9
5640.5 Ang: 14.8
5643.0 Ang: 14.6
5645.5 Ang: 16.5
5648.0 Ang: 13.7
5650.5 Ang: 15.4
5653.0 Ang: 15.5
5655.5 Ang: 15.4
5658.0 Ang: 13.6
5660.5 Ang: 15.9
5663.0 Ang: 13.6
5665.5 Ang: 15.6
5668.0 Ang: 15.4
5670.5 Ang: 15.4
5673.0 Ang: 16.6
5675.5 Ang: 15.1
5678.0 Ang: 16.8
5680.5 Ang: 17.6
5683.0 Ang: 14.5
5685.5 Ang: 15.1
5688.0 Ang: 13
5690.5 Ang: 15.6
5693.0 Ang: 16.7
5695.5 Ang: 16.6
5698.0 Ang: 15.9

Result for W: 0.083 mag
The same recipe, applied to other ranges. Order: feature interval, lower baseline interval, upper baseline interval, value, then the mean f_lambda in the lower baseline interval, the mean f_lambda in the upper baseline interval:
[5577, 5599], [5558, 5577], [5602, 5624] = 0.07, 13.7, 14.5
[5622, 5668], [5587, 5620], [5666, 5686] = 0.01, 13.9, 15.8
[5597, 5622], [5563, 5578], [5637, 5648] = 0.01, 13.5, 15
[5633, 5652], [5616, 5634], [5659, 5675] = -0.03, 14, 15.4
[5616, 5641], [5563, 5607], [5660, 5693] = 0.01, 13.4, 15.4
